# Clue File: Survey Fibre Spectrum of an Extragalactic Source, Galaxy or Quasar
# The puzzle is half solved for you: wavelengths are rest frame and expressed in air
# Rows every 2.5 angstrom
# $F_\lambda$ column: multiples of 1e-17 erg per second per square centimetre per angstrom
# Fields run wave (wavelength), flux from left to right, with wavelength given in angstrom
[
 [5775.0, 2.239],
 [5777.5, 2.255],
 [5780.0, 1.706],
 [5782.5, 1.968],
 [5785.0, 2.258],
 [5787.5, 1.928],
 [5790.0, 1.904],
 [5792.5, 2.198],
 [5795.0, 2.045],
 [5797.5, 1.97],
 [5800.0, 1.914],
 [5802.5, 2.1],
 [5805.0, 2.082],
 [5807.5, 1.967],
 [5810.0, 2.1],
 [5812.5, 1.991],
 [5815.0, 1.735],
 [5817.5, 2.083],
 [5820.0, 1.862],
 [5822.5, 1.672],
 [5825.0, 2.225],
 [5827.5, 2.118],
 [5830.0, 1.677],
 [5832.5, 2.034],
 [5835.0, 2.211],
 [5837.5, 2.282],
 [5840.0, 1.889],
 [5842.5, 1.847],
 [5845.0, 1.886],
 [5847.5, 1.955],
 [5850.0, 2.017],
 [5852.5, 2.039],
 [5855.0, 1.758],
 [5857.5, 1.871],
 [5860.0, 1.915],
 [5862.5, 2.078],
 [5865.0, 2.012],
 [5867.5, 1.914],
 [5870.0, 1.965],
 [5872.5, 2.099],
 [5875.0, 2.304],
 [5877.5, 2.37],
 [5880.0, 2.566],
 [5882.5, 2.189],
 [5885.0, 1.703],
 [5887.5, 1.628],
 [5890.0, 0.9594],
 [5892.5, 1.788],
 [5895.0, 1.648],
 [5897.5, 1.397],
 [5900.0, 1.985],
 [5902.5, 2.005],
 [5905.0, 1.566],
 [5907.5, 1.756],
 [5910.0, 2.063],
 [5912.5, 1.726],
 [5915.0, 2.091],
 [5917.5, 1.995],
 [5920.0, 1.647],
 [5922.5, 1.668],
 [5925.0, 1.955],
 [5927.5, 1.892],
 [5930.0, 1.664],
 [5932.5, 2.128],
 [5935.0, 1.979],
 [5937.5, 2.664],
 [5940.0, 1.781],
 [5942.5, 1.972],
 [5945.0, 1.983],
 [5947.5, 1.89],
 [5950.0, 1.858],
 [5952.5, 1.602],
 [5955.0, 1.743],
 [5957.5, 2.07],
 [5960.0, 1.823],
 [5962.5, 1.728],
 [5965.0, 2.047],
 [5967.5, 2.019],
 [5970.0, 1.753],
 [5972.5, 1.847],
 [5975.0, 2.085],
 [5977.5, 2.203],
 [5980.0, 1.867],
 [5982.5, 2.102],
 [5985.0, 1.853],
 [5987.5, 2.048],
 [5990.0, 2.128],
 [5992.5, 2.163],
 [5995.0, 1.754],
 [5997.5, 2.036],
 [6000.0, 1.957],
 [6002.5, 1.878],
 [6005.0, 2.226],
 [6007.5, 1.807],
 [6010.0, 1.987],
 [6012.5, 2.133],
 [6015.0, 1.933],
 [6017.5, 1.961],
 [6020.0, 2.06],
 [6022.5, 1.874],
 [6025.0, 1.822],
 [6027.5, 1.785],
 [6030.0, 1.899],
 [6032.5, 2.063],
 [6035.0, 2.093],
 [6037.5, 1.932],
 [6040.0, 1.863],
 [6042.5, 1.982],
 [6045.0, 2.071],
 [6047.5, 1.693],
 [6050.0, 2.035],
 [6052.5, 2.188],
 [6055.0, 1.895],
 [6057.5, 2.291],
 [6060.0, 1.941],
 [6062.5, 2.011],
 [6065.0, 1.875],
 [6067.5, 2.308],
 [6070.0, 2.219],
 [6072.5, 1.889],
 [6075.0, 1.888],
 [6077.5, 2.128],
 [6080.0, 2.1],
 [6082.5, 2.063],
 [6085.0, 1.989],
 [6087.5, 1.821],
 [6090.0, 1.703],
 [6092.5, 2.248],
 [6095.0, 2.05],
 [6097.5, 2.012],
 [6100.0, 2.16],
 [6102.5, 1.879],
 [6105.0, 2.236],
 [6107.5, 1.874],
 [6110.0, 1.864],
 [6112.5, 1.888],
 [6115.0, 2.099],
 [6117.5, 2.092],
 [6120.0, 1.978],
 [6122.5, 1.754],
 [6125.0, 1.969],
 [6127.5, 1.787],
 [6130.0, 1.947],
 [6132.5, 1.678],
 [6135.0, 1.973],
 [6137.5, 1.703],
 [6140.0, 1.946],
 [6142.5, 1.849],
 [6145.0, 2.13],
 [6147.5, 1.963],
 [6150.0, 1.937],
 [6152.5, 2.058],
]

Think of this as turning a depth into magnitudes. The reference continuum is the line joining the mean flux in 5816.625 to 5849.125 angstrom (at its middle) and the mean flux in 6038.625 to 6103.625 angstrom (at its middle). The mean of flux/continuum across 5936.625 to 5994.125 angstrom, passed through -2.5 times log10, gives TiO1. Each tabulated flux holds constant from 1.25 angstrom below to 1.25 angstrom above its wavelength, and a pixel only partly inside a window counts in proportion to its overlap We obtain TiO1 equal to 0.02 mag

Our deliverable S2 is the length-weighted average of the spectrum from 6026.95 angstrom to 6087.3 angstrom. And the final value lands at 2.01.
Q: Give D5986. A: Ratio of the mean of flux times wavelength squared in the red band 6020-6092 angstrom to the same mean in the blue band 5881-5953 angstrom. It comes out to 1.13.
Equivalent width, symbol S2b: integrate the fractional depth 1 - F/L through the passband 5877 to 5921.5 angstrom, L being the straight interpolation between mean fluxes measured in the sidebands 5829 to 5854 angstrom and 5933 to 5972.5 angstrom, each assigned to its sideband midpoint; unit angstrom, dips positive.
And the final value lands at 2.9 angstrom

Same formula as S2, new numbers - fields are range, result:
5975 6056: 1.98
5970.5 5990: 2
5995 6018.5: 1.98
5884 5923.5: 1.73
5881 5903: 1.7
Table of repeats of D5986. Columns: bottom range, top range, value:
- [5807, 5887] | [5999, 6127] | 1.07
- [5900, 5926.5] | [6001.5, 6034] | 1.09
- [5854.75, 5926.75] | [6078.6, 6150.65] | 1.12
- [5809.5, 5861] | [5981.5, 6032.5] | 1.07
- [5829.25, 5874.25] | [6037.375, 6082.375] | 1.10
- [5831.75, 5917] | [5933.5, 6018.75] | 1.06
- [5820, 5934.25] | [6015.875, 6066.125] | 1.09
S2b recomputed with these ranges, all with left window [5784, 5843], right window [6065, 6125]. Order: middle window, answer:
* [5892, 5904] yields 1.5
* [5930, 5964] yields 1.3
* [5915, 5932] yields 1.4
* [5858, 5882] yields -1.5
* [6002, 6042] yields 0.9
